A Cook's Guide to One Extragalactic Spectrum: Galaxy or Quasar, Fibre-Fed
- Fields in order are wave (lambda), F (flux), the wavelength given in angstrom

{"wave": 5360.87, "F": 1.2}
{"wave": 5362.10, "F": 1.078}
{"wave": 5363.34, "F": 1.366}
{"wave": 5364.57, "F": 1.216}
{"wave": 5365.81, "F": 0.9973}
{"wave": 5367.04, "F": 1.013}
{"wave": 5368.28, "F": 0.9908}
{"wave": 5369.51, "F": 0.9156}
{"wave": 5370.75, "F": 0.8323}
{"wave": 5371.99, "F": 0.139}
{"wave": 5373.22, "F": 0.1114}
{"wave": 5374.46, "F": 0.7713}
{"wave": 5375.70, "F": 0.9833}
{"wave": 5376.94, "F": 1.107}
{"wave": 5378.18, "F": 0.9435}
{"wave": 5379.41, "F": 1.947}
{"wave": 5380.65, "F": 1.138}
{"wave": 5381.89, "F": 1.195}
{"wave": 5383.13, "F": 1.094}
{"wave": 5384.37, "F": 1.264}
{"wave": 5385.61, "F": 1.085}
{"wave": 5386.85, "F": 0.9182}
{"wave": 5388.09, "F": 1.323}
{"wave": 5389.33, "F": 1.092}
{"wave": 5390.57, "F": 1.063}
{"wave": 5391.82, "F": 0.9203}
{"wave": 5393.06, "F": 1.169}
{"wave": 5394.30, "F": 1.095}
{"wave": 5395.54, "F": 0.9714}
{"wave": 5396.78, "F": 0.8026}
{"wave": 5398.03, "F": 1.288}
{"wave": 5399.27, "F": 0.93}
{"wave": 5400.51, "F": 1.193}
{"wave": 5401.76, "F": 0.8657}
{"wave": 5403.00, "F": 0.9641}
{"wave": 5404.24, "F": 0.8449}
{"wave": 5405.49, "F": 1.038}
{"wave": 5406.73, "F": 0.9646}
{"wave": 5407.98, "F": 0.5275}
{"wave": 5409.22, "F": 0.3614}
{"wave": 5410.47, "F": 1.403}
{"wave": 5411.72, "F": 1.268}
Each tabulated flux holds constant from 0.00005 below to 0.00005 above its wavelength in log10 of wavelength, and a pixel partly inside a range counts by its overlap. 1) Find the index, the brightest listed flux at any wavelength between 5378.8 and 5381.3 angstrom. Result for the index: 1.947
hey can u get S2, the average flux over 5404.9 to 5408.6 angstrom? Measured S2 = 0.842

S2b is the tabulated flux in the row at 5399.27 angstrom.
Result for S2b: 0.93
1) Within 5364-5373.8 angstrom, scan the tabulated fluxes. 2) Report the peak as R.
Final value 1.216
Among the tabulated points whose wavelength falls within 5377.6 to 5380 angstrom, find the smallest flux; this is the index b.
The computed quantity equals 0.9435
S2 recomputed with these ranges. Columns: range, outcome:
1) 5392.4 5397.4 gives 1.01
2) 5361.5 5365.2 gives 1.22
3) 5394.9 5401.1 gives 1.04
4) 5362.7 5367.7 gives 1.15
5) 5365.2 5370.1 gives 0.981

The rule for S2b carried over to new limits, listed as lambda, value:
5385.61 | 1.085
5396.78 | 0.8026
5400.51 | 1.193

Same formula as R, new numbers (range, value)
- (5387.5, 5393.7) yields 1.323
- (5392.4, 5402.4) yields 1.288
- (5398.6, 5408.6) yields 1.193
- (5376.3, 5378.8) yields 1.107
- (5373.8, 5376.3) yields 0.9833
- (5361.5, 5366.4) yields 1.366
